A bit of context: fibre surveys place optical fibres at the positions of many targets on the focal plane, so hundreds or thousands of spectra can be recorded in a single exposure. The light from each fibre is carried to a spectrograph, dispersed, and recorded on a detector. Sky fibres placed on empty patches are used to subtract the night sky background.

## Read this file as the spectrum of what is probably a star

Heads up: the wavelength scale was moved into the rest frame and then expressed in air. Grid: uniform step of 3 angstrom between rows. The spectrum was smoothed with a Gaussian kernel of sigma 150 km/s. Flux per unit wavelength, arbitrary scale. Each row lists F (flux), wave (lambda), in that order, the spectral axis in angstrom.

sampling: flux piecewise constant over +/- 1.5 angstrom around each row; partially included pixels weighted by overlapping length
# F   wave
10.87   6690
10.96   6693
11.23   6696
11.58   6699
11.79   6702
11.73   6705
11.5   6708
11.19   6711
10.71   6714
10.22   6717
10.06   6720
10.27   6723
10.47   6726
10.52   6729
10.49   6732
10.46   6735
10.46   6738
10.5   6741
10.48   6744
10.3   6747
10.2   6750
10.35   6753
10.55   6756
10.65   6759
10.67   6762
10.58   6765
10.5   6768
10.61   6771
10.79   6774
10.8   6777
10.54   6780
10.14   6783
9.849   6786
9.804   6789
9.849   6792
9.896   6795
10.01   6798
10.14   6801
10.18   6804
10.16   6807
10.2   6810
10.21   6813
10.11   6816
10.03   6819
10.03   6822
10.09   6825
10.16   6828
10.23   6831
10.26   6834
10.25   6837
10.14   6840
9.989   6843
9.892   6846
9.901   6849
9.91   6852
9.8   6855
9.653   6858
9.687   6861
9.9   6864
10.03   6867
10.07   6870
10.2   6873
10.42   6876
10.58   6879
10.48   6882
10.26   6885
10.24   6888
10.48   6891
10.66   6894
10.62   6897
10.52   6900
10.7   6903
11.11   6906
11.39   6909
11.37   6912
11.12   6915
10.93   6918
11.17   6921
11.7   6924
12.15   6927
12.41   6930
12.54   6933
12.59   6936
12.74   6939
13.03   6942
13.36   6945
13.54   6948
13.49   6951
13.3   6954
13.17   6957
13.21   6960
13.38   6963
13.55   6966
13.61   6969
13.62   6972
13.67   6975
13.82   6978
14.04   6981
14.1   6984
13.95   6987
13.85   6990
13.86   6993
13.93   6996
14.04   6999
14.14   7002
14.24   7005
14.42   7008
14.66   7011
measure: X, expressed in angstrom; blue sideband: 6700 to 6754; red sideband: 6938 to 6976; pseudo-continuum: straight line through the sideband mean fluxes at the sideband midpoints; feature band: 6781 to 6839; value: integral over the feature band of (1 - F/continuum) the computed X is 7.7 angstrom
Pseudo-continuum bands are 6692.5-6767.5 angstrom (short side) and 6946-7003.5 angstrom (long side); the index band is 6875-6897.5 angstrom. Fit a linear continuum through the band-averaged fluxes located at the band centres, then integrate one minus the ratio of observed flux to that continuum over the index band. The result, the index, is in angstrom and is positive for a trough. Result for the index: 3.84 angstrom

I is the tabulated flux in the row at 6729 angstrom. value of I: 10.52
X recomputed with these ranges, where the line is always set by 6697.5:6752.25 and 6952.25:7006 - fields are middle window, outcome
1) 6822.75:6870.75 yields 8.5 angstrom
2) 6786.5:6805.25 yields 2.6 angstrom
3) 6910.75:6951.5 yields 2.8 angstrom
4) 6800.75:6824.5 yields 3.3 angstrom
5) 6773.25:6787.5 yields 1.2 angstrom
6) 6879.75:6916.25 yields 5.8 angstrom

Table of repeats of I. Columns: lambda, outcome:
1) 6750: 10.2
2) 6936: 12.59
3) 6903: 10.7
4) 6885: 10.26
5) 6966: 13.55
